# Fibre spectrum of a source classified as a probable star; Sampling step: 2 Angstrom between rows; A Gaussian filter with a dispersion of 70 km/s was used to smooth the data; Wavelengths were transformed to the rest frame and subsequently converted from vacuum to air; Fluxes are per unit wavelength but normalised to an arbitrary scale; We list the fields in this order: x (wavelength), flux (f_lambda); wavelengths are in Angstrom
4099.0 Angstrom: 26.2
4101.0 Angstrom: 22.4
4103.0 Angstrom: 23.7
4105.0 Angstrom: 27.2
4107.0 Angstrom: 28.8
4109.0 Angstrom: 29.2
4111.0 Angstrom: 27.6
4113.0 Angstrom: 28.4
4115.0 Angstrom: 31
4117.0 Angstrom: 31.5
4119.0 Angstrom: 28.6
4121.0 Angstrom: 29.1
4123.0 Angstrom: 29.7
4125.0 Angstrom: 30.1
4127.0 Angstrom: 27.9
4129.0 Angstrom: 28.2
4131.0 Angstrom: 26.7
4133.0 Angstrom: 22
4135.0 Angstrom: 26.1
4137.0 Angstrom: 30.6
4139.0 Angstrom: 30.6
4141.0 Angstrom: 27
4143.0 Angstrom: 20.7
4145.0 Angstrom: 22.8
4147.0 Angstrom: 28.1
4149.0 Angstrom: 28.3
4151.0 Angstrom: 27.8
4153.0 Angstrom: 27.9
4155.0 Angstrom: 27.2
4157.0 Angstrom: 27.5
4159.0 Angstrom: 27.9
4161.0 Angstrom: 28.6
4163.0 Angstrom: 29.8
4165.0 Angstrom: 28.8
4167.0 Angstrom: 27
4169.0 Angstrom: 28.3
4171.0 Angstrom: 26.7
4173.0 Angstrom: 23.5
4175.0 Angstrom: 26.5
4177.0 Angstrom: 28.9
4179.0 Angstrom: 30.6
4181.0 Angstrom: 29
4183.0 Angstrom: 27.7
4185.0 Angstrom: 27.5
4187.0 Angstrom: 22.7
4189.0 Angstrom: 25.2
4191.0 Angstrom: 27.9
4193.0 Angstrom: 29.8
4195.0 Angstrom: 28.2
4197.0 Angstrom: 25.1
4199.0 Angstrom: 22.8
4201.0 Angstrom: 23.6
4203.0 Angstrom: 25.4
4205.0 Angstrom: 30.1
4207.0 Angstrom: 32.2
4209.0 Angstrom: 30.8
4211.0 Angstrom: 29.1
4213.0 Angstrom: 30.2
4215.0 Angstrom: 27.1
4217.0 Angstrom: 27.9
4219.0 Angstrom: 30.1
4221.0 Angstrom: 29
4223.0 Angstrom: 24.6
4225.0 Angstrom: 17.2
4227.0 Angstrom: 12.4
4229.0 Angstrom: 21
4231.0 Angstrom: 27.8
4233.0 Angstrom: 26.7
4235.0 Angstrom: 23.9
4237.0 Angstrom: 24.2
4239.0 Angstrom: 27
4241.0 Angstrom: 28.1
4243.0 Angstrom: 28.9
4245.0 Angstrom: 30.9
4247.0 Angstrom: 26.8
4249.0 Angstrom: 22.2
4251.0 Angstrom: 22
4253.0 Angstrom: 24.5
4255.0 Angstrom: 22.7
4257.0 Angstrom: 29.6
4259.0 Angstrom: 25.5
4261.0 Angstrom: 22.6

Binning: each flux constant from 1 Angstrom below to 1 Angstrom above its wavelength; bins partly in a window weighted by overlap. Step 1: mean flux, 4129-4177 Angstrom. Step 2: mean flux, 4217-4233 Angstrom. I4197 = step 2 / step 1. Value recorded 0.9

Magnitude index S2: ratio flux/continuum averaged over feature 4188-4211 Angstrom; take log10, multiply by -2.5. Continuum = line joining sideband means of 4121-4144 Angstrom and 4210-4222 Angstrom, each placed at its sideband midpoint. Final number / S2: 0.04 mag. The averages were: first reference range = 27.3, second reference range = 28.9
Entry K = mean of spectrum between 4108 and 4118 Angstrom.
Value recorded 29.5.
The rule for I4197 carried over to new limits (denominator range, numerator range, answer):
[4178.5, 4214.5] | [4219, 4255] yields 0.89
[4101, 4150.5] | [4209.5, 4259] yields 0.93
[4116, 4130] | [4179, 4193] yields 0.93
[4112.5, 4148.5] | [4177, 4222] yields 1.00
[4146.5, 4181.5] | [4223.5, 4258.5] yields 0.88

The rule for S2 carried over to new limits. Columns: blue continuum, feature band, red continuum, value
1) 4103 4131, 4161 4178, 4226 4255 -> -0.02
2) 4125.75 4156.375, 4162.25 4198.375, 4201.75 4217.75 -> 0.03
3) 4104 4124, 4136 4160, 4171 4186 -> 0.04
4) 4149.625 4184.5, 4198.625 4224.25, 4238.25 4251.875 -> -0.03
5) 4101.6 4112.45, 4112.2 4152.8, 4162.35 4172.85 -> -0.01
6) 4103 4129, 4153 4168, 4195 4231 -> -0.02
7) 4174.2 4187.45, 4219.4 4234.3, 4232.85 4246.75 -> 0.18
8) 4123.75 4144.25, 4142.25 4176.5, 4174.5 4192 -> 0.01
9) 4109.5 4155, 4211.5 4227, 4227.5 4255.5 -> 0.00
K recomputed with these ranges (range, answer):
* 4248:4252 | 22.1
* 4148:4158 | 27.7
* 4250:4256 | 23.1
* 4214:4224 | 27.7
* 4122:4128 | 29.2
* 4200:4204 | 24.5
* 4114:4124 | 30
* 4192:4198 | 27.7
